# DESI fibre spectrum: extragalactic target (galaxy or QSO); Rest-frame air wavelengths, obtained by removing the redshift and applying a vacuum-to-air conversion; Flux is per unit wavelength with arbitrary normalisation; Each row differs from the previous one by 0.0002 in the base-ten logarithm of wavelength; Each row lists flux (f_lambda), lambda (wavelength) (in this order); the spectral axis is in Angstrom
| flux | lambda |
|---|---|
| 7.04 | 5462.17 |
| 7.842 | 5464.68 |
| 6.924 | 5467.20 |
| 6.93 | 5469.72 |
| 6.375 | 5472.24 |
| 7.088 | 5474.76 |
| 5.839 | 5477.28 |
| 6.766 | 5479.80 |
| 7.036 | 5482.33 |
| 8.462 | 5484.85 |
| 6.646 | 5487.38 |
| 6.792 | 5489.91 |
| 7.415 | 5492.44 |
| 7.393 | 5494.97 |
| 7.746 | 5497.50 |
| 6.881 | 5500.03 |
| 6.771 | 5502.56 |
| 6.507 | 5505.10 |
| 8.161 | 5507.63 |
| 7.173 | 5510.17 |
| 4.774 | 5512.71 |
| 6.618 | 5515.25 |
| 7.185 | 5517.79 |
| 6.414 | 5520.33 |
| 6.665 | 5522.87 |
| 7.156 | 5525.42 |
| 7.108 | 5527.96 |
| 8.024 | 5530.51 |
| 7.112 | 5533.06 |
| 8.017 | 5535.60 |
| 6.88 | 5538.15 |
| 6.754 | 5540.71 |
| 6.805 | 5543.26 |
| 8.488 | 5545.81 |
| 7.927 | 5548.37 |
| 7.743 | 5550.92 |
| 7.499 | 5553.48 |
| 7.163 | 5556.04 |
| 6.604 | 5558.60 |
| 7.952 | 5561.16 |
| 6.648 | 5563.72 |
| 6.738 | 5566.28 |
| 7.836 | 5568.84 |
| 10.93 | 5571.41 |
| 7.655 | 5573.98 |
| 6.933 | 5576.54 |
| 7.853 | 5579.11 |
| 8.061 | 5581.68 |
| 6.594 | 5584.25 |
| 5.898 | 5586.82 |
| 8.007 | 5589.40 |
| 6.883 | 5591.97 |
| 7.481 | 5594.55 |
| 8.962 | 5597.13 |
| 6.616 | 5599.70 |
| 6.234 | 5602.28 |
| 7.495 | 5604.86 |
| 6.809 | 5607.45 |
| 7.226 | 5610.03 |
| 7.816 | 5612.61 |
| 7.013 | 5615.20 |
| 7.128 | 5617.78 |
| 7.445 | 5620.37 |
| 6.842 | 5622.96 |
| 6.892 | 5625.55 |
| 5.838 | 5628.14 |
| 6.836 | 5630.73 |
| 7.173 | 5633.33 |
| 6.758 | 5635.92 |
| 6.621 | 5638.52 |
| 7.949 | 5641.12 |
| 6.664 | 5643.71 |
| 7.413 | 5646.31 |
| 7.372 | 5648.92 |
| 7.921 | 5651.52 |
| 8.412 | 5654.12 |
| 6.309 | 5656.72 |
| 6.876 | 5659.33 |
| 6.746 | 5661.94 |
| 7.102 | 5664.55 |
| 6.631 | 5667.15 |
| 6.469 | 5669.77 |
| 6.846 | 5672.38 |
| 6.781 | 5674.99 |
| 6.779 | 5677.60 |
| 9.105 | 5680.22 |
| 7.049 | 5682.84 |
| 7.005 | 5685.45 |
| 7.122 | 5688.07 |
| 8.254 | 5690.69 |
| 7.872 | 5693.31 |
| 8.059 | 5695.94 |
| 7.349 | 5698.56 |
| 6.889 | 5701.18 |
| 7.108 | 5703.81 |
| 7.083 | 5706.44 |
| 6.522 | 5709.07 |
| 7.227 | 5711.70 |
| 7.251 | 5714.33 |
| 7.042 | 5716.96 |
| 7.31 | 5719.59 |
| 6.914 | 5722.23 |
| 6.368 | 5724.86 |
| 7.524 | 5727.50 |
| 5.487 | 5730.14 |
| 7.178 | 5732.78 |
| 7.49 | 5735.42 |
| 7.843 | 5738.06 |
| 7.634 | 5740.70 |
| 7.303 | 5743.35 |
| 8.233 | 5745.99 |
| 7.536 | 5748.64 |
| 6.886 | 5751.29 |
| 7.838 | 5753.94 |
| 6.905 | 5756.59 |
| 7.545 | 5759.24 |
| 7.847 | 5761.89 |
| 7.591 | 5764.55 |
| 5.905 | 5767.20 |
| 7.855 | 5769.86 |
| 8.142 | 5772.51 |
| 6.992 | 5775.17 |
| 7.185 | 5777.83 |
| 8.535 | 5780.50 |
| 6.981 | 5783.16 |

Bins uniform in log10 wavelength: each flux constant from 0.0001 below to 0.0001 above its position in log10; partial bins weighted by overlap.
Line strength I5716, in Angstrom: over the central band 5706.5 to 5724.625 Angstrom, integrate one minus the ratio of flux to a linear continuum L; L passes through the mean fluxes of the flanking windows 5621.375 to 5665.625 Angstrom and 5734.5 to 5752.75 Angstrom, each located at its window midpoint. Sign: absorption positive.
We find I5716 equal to 1.01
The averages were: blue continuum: 7.04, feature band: 7.01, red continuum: 7.56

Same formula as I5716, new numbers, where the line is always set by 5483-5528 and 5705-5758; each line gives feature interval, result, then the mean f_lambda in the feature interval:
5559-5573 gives -1.8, 7.92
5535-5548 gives -0.7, 7.39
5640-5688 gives -0.4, 7.19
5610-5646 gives 0.4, 7.02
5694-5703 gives -0.4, 7.44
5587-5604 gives -0.5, 7.27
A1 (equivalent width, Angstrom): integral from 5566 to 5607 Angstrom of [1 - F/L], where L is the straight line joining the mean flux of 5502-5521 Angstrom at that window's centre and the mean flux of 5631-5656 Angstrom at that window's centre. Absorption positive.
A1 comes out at -2.7 Angstrom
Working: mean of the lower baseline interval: 6.71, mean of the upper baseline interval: 7.32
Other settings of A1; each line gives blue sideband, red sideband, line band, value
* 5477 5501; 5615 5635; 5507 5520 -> 0.8 Angstrom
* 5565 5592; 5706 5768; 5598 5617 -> 1.2 Angstrom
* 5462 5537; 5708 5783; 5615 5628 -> 0.4 Angstrom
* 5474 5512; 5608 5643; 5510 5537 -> 0.6 Angstrom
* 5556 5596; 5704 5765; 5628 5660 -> 1.0 Angstrom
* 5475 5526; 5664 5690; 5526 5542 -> -0.8 Angstrom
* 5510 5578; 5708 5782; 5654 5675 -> 1.3 Angstrom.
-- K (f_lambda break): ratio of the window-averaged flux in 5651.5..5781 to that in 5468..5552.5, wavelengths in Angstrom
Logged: 1.03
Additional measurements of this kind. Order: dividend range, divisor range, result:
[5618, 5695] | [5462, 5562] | 1.00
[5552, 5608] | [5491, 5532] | 1.06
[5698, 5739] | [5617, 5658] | 0.99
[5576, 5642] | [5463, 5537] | 1.01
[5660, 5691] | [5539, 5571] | 0.96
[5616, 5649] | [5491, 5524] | 1.01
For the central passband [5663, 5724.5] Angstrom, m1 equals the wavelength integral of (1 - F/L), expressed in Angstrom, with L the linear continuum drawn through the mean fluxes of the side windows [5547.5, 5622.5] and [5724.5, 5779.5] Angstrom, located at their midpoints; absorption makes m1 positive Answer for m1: 1.34 Angstrom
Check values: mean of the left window 7.41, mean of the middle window 7.19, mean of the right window 7.32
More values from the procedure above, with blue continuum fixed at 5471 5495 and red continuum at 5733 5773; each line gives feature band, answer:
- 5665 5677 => 1.0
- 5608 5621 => -0.1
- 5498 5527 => 1.0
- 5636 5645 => 0.3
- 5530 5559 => -1.4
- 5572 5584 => -1.0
